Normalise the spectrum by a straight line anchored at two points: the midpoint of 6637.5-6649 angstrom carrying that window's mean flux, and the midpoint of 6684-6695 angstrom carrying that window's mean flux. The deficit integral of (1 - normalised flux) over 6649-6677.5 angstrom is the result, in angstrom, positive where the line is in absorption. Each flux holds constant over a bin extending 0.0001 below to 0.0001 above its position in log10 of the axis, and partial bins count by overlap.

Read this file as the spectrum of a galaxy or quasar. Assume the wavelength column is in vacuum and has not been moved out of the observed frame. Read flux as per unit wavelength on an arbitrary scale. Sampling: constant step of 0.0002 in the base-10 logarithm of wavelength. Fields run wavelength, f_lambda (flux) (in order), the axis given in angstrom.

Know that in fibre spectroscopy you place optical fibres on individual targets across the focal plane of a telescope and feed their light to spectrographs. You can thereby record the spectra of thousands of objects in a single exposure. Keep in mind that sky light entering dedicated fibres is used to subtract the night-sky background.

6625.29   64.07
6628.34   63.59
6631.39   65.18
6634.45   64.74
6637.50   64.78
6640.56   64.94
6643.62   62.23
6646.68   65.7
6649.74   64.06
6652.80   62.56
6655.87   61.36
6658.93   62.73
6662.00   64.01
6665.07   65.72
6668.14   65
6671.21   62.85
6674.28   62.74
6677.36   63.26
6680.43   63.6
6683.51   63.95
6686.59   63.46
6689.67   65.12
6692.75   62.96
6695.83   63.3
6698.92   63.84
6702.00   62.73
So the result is 0.31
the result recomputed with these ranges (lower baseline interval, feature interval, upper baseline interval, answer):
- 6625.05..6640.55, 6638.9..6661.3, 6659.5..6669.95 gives 0.4 angstrom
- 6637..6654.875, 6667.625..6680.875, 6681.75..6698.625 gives 0.1 angstrom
